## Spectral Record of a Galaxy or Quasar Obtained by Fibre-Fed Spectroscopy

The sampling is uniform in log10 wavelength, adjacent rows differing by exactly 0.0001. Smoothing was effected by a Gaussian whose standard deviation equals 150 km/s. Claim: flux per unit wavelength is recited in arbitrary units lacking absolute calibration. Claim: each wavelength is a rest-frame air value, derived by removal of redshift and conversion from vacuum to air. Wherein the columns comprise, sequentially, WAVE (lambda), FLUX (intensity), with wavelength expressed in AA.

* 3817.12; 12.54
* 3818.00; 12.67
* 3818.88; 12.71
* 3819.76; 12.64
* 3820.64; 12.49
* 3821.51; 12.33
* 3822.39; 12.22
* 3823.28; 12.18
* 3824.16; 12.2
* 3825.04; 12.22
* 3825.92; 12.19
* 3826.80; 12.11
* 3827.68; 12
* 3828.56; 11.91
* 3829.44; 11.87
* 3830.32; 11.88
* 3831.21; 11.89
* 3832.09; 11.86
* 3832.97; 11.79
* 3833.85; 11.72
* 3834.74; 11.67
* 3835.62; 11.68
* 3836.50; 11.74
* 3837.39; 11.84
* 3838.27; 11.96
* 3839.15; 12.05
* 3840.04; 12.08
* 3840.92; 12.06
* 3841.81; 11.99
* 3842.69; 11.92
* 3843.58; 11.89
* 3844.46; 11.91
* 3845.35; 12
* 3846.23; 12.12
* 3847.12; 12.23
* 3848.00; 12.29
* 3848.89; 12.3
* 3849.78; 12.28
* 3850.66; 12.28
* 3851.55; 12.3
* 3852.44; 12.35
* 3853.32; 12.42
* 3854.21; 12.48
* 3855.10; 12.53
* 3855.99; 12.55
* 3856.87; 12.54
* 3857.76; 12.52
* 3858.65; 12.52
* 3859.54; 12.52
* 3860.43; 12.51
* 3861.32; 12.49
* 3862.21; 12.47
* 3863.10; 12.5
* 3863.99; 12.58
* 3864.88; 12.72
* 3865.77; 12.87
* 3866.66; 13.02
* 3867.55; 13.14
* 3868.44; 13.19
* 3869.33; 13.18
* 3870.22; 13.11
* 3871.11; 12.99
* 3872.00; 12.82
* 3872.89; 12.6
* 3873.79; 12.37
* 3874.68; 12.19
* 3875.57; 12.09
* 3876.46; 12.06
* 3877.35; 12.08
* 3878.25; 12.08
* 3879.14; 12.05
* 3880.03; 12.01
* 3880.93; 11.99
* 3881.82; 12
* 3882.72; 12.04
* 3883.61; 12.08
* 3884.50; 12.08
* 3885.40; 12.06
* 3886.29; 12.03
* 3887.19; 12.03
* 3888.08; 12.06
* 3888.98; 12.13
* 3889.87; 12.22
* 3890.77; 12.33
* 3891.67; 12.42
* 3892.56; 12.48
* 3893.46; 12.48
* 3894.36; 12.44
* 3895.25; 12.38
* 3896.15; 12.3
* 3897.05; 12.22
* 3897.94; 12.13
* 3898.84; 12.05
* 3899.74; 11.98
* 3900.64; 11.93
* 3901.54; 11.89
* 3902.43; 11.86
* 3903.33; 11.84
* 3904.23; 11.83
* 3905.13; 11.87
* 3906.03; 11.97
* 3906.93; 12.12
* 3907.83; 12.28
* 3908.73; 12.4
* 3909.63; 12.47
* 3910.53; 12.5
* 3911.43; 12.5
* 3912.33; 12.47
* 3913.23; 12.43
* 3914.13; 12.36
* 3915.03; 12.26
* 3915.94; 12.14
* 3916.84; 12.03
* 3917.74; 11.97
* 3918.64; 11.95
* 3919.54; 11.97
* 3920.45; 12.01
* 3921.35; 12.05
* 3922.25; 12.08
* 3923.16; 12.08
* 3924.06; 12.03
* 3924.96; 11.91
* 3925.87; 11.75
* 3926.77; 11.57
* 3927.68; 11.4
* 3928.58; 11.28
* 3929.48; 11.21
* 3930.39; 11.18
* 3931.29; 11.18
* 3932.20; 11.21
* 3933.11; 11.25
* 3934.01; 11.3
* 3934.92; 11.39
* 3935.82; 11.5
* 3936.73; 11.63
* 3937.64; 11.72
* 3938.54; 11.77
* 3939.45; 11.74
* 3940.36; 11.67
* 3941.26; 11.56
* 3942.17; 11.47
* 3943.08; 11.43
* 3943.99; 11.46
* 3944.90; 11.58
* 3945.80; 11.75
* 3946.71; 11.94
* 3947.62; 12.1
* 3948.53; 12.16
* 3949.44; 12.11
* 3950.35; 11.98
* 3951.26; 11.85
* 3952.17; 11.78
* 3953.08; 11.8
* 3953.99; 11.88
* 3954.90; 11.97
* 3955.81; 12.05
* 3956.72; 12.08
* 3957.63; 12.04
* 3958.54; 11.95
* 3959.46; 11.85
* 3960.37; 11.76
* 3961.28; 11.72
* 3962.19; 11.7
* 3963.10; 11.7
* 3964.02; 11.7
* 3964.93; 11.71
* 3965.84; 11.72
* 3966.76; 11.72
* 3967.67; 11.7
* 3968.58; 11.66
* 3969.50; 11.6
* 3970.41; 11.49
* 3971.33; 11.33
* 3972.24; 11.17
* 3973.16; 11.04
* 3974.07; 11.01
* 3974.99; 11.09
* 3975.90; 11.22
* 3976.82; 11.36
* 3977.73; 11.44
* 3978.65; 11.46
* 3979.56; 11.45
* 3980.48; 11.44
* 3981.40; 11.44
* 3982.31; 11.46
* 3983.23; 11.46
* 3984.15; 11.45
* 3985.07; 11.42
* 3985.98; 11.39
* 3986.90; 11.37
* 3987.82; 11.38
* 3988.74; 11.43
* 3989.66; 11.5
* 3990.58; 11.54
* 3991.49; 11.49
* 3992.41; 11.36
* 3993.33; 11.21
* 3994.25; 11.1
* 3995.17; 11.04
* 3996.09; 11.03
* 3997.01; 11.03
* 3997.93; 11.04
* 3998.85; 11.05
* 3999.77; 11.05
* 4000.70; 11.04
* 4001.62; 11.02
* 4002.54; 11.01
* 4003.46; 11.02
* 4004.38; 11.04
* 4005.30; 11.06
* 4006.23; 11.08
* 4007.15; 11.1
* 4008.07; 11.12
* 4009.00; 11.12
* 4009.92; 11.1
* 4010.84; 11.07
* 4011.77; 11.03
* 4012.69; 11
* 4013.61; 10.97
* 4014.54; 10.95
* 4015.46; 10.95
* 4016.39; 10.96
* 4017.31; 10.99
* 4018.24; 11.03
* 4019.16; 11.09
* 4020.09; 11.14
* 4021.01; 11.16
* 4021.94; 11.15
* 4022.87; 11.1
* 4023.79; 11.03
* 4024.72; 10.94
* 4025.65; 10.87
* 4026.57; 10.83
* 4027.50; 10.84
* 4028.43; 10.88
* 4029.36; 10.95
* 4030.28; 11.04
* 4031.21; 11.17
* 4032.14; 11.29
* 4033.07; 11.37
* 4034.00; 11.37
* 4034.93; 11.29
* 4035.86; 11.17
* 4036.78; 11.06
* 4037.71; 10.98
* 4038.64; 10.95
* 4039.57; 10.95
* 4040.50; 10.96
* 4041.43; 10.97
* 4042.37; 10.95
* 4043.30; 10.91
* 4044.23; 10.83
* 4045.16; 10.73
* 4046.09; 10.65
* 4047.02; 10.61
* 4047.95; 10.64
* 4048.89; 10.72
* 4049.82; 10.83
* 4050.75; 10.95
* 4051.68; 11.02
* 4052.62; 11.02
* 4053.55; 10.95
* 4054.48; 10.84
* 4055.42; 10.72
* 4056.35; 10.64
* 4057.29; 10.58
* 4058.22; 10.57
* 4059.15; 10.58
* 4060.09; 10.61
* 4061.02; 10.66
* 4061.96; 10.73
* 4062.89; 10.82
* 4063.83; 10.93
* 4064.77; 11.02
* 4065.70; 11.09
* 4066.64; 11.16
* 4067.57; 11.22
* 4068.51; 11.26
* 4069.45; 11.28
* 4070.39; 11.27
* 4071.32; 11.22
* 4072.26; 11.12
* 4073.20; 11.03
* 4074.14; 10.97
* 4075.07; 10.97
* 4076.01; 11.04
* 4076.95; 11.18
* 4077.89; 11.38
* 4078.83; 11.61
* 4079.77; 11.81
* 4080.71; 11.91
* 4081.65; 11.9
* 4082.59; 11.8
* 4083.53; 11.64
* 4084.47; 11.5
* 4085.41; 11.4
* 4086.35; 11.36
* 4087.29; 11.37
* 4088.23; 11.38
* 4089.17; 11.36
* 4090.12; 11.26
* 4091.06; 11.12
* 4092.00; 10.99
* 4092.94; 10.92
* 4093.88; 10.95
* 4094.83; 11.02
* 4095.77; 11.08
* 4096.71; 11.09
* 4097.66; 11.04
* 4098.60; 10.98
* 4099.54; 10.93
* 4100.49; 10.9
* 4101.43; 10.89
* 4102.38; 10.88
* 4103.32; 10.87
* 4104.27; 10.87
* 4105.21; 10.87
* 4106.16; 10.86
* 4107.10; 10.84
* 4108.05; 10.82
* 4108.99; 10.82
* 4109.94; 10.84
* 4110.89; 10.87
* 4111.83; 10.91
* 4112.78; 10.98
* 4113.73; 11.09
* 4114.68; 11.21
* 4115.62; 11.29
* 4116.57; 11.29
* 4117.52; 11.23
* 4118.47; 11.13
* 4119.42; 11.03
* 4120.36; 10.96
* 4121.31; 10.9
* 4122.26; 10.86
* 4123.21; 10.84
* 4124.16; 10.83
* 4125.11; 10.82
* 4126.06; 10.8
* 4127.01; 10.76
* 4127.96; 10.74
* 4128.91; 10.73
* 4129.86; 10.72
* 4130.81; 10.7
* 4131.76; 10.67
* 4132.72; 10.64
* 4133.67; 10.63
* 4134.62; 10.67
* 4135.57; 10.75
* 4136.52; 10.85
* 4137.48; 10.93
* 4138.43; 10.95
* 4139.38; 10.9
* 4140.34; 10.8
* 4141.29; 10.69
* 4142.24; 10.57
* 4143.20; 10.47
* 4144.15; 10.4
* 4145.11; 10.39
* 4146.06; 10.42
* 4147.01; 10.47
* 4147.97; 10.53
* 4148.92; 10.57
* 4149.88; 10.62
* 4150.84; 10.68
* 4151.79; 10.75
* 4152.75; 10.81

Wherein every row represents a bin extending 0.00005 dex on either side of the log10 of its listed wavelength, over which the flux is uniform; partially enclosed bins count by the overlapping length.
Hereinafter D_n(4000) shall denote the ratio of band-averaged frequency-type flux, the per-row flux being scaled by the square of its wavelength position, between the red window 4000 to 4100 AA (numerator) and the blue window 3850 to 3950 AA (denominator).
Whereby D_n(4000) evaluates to 0.98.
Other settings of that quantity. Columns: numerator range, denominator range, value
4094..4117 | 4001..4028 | 1.04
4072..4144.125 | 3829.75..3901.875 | 1.01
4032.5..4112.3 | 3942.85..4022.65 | 1.01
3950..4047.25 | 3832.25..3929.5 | 0.98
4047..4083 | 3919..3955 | 1.01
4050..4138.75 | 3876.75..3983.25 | 1.01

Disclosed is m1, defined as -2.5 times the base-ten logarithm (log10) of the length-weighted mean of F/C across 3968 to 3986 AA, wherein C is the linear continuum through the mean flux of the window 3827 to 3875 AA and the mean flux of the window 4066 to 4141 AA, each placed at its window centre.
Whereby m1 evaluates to 0.03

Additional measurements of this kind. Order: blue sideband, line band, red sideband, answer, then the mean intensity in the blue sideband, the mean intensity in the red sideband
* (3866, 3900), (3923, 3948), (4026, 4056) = 0.03 mag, 12.3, 11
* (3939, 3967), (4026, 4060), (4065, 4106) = 0.05 mag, 11.8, 11.2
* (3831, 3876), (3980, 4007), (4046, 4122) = 0.03 mag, 12.3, 11.1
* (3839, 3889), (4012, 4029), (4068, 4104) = 0.05 mag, 12.3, 11.2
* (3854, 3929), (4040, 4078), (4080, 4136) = 0.04 mag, 12.3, 11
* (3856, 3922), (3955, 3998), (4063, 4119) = 0.03 mag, 12.3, 11.1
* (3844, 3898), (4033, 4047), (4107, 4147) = 0.04 mag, 12.4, 10.8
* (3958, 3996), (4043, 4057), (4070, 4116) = 0.05 mag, 11.5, 11.2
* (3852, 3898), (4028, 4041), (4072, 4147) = 0.03 mag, 12.4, 11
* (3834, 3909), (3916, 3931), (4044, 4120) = 0.02 mag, 12.3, 11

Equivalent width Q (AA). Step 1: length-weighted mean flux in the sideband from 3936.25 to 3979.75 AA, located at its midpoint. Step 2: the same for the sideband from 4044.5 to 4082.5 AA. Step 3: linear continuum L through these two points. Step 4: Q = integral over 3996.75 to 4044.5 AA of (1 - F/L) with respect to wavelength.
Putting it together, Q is 1.0 AA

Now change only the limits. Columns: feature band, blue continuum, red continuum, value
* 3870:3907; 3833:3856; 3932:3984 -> -0.8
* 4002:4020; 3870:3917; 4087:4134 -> 0.8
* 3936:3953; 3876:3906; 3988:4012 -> -0.2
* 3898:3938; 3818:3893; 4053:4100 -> 0.2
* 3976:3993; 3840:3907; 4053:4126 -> 0.3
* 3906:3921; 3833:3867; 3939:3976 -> -0.4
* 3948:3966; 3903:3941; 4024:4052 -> -0.4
